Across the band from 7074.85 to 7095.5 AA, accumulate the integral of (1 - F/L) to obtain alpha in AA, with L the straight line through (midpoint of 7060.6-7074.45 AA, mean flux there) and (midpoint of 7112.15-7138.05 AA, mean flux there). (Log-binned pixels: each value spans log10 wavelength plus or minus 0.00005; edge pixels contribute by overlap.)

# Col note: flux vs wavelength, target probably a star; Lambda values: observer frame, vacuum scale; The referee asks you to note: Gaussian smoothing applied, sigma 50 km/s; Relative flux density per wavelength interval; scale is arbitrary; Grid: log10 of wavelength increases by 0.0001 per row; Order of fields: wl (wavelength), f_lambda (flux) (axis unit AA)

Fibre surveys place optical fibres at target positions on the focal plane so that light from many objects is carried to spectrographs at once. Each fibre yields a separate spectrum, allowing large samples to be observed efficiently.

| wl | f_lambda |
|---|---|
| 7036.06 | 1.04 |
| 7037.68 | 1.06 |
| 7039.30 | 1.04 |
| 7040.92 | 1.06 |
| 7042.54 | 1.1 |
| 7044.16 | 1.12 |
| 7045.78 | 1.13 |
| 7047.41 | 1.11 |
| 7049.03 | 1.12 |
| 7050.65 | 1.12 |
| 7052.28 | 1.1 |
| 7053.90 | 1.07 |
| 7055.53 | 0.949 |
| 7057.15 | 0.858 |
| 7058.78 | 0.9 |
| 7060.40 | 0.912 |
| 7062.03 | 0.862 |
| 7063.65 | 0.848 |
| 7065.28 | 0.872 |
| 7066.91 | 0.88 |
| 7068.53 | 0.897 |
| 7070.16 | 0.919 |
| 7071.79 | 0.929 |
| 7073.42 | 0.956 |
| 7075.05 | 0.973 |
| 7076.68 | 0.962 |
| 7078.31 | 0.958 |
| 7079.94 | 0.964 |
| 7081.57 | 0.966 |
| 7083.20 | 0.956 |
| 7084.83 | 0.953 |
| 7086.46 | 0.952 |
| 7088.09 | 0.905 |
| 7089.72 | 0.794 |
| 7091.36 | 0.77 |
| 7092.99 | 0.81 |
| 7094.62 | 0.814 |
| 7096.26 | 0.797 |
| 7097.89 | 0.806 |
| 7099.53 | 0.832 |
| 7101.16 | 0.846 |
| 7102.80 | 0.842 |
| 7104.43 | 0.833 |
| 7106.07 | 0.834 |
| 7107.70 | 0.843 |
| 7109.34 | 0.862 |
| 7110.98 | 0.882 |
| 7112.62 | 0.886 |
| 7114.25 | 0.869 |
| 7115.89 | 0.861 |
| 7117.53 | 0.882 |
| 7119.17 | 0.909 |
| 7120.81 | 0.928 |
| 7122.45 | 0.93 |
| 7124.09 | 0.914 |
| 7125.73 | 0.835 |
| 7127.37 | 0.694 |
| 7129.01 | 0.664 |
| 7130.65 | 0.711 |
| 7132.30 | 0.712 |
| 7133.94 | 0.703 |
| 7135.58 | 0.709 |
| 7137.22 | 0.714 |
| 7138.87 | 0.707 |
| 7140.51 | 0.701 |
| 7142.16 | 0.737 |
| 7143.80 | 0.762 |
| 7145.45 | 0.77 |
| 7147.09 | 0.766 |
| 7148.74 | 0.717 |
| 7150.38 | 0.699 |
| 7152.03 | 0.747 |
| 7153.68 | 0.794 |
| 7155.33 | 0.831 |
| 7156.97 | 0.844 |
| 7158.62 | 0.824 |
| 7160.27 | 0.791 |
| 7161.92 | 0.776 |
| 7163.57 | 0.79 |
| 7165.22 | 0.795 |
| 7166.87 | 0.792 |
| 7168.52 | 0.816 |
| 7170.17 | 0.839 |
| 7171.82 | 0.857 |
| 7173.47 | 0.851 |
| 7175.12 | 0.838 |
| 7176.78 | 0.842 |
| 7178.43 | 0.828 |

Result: -0.8 AA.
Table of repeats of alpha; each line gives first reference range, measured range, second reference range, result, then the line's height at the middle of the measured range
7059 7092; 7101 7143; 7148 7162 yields 1.46 AA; 0.835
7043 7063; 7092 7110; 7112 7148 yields 0.97 AA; 0.876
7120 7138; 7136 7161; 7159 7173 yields 1.05 AA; 0.792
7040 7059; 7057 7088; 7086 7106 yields 0.63 AA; 0.946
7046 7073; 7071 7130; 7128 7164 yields -0.78 AA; 0.861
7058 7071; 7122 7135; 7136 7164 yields 0.48 AA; 0.793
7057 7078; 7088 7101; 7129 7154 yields 0.45 AA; 0.842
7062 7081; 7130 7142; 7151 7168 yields 1.74 AA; 0.83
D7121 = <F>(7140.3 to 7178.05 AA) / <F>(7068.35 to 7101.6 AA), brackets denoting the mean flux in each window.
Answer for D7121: 0.9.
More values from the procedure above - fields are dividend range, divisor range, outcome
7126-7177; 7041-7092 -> 0.80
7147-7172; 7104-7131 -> 0.94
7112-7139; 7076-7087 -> 0.84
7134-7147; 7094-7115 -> 0.87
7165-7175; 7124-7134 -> 1.12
